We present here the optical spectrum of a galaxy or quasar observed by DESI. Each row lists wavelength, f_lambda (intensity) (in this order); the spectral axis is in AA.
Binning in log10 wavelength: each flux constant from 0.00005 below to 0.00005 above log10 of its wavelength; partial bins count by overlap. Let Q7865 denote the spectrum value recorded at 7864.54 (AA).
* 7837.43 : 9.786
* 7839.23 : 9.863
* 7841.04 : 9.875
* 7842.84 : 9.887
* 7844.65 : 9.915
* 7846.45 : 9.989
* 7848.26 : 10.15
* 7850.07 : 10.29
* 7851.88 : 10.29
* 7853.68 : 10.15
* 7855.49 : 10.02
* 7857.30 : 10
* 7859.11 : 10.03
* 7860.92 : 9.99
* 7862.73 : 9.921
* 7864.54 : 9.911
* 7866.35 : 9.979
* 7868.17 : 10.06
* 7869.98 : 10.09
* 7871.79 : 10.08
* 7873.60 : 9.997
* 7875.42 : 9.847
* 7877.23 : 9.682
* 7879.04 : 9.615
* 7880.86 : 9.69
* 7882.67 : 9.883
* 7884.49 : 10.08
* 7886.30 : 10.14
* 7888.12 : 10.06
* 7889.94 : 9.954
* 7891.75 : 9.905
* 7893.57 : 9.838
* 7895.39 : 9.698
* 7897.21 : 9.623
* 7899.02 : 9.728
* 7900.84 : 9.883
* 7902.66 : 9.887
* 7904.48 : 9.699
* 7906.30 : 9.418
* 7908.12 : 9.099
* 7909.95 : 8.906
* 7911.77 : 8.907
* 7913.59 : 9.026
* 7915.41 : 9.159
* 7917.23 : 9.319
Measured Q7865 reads 9.911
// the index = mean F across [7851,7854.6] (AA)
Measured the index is 10.2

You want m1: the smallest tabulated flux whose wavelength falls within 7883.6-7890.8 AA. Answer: 9.954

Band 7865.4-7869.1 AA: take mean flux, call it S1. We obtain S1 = 10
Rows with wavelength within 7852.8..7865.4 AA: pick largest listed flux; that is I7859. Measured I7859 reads 10.15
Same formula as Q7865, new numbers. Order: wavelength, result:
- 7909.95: 8.906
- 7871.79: 10.08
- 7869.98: 10.09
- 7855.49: 10.02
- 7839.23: 9.863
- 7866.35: 9.979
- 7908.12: 9.099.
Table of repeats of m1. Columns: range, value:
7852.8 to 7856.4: 10.02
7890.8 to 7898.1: 9.623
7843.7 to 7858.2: 9.915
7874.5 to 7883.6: 9.615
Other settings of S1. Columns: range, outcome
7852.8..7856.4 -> 10.1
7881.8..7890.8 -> 10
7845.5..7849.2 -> 10.1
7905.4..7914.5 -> 9.07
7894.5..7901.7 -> 9.74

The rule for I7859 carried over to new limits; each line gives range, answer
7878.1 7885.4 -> 10.08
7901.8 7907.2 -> 9.887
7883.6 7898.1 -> 10.14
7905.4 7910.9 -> 9.418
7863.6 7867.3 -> 9.979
